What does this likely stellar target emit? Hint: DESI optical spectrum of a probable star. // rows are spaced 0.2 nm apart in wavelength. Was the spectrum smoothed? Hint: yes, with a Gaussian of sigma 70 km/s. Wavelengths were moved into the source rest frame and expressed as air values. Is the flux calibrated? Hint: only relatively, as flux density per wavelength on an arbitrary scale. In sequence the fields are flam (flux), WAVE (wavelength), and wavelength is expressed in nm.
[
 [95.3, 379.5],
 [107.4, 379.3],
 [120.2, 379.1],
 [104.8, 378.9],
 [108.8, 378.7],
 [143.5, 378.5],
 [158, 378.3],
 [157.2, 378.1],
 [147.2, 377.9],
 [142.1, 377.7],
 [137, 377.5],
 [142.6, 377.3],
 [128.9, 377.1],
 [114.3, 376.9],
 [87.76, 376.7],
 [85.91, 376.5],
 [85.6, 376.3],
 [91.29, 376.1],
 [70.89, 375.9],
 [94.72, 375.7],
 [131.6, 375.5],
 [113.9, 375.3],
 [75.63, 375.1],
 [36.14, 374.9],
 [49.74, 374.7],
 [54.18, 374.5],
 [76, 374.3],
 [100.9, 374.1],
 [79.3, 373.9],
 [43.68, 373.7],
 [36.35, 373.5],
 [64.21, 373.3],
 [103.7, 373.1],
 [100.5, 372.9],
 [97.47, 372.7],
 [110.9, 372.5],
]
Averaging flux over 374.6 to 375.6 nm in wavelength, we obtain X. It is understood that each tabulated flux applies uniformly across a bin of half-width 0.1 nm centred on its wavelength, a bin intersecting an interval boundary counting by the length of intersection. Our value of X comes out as 81.4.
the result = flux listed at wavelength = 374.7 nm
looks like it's 49.74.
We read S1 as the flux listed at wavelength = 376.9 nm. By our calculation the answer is 114.3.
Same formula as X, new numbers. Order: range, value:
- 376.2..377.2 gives 100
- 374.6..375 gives 42.9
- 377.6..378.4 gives 151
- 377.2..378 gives 142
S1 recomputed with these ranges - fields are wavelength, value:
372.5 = 110.9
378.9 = 104.8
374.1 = 100.9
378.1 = 157.2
